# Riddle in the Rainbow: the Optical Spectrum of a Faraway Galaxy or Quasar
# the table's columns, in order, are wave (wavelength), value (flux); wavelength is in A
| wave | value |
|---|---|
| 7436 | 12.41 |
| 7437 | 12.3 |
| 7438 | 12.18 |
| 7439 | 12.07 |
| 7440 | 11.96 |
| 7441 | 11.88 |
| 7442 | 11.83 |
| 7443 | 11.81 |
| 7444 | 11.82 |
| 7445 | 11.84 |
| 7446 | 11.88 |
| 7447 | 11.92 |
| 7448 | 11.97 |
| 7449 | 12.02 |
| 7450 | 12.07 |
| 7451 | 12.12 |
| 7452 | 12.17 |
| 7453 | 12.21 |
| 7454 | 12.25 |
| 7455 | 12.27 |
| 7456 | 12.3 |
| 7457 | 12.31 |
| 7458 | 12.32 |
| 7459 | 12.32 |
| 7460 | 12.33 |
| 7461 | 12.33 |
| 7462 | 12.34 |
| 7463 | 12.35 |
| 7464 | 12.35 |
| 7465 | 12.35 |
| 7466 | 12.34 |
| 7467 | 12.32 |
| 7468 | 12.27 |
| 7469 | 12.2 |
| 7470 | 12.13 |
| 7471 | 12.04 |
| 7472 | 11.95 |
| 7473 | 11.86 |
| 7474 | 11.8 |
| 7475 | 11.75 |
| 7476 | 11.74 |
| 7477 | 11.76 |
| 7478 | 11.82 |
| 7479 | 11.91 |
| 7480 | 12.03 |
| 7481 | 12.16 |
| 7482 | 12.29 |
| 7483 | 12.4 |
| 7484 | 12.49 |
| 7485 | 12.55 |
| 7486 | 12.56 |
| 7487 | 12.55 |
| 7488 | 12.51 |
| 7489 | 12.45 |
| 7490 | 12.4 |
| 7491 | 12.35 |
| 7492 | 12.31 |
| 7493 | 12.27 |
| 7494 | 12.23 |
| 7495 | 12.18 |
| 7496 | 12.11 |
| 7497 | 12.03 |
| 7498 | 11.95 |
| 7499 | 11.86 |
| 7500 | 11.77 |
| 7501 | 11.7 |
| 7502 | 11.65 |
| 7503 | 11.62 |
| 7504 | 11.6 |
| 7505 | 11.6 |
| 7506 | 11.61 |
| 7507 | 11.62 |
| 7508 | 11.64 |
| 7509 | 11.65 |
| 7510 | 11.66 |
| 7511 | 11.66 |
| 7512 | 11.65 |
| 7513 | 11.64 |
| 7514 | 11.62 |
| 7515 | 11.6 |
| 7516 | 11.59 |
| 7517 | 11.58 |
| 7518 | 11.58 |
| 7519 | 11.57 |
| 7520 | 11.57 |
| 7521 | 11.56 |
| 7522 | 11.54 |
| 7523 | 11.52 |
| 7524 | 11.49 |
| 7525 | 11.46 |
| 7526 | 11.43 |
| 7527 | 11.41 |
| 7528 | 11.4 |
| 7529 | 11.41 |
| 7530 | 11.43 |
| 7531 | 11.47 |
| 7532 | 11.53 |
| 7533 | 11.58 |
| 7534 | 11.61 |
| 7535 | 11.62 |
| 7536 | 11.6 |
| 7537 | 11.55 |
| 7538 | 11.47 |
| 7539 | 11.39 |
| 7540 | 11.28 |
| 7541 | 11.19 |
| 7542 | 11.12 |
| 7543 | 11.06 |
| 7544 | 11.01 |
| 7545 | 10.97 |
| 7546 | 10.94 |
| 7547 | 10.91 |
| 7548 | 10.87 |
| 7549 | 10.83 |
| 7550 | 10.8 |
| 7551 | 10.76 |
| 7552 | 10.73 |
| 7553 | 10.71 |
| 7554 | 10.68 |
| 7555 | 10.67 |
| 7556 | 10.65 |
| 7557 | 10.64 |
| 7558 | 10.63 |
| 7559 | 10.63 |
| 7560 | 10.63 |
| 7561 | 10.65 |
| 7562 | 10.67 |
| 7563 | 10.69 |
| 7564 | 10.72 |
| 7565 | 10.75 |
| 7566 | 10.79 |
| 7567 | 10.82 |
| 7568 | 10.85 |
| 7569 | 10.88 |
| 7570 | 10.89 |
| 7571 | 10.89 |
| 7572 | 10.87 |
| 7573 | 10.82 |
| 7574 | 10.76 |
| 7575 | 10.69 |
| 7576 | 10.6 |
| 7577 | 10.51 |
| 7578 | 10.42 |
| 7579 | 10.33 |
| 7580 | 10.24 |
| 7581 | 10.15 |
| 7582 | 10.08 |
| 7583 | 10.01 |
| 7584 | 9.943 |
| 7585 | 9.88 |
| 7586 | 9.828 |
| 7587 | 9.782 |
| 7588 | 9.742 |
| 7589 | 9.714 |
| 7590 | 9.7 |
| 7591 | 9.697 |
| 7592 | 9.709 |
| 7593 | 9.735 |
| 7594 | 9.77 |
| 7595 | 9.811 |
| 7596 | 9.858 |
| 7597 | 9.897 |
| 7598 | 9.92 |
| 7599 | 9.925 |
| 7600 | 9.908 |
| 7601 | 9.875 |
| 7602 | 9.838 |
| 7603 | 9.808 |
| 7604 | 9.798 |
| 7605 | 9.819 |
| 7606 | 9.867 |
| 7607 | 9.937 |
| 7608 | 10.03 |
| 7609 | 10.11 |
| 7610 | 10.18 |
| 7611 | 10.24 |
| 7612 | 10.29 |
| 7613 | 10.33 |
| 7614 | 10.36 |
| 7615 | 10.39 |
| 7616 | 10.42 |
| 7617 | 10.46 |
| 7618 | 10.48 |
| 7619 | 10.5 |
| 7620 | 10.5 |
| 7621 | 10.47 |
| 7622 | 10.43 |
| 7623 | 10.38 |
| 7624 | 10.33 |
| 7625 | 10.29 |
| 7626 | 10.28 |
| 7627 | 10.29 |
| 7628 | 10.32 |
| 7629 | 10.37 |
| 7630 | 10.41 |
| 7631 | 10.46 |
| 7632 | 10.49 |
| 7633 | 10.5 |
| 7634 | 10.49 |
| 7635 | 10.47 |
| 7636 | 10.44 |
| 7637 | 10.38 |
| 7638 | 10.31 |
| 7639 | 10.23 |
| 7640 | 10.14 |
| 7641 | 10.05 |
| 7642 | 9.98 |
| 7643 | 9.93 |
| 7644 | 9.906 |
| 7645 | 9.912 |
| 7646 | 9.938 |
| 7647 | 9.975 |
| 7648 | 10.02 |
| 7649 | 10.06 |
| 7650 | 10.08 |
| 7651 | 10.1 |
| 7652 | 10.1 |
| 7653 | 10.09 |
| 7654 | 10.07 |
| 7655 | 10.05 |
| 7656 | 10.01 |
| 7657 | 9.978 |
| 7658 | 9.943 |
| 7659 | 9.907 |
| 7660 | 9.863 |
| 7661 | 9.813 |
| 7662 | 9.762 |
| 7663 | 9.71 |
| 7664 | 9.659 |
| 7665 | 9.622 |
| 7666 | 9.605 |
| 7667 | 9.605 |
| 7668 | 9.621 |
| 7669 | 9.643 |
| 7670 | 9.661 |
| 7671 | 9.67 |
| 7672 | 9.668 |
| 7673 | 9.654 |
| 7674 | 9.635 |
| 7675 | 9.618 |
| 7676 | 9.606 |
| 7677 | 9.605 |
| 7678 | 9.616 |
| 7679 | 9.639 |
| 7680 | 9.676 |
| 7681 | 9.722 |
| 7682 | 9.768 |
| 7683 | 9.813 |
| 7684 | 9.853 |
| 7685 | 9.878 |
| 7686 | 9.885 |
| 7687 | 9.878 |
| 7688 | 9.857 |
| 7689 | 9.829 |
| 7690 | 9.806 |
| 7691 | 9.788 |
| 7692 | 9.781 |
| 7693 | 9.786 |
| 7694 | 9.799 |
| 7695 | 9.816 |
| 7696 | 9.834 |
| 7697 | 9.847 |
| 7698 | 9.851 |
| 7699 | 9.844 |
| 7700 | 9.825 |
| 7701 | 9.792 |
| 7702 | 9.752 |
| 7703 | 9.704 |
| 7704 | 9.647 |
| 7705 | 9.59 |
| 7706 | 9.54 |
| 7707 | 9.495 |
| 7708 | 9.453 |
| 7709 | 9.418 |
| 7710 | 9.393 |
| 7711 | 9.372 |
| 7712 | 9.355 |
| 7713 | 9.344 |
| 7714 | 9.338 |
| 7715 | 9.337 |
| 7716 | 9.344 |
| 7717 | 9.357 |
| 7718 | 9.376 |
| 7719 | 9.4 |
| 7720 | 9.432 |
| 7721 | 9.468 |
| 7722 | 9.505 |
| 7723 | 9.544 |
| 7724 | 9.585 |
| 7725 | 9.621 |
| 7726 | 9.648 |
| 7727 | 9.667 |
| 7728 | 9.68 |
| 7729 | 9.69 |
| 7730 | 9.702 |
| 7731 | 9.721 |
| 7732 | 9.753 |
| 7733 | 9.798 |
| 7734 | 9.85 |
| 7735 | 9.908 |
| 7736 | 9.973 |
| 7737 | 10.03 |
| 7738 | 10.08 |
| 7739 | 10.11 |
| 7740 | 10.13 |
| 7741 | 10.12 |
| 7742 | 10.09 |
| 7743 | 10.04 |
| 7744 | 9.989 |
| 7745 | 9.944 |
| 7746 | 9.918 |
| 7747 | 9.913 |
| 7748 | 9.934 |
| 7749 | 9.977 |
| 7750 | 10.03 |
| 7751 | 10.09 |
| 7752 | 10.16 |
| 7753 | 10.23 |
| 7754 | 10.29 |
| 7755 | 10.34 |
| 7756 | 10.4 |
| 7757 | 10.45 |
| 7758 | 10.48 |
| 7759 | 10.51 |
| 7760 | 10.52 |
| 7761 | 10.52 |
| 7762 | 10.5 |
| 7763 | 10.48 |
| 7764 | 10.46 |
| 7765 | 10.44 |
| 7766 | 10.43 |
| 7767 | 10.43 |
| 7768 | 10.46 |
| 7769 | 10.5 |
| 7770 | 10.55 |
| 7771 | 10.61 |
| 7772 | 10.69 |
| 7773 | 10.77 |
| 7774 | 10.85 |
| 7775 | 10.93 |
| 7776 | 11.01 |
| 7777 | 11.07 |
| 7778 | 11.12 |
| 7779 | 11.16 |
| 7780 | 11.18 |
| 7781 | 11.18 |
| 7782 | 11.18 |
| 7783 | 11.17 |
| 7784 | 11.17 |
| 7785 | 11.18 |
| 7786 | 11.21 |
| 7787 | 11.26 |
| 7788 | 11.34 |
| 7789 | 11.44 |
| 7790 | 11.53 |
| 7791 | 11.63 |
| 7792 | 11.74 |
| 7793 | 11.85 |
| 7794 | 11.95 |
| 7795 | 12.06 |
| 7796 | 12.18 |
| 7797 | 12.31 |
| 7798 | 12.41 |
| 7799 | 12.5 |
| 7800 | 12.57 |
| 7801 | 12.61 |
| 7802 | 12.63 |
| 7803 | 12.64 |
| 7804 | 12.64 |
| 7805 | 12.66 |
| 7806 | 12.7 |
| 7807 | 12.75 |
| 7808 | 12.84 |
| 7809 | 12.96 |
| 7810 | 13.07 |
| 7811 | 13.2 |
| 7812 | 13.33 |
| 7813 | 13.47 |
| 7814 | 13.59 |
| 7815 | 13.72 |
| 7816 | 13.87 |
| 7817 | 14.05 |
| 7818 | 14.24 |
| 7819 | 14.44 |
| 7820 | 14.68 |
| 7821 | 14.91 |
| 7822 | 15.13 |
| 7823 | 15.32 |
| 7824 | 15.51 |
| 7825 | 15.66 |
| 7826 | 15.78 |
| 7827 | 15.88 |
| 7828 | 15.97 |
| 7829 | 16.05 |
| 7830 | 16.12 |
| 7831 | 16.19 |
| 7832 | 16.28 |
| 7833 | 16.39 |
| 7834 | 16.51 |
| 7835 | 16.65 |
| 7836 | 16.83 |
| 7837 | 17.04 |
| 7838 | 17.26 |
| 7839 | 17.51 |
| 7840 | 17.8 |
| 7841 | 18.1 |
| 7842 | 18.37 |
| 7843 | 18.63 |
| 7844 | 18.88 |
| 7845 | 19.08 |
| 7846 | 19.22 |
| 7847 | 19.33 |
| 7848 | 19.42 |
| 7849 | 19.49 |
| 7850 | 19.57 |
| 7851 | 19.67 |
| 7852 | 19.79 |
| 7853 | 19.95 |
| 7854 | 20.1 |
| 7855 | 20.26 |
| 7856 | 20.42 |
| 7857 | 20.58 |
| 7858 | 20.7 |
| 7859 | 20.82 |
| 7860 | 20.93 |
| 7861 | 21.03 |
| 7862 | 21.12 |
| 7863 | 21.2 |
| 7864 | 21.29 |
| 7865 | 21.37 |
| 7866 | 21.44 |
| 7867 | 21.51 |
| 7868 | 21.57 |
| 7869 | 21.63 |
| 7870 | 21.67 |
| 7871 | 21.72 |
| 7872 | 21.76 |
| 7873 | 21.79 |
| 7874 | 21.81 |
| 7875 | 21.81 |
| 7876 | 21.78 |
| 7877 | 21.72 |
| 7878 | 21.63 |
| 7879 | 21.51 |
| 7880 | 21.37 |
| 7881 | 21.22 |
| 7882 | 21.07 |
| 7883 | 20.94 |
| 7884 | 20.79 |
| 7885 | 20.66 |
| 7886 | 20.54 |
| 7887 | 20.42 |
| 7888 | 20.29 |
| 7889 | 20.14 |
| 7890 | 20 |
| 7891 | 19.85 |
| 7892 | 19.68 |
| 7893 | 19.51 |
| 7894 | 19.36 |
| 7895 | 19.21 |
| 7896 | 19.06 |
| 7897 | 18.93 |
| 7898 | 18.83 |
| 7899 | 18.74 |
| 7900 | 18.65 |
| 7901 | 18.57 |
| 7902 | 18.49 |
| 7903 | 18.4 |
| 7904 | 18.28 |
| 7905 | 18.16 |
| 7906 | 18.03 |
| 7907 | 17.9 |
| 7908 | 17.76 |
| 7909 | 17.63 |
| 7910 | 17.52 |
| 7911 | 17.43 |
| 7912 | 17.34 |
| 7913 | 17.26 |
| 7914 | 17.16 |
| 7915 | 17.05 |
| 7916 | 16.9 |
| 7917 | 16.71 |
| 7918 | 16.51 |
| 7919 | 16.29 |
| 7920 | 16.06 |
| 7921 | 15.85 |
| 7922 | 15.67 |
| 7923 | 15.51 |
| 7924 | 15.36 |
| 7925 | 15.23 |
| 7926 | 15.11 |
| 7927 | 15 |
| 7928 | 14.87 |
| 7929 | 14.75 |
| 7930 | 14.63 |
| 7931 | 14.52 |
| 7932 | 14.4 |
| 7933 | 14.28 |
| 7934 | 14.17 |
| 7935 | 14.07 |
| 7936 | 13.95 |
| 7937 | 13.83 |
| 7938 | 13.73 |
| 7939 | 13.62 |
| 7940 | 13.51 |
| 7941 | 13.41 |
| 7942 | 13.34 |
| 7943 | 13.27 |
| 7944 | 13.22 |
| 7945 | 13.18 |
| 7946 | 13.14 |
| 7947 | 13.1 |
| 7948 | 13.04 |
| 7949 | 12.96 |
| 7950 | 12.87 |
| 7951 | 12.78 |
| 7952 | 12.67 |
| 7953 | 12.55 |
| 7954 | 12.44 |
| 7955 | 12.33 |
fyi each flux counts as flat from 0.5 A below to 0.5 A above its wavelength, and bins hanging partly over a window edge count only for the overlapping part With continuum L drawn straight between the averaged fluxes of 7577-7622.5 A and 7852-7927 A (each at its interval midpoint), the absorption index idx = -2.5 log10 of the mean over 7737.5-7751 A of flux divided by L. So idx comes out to 0.42 mag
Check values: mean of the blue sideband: 10.1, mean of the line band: 10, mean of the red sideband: 19.4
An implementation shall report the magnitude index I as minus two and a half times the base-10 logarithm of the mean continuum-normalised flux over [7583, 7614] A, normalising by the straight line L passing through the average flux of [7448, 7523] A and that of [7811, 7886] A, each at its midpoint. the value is 0.381 mag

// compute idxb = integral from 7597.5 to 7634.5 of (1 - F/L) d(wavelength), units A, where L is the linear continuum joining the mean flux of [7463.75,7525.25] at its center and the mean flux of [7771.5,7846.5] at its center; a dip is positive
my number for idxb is 7.1 A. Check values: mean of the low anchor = 11.9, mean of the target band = 10.2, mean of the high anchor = 13.8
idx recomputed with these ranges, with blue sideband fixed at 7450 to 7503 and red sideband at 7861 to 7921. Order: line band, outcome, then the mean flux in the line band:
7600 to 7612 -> 0.406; 9.97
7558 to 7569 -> 0.268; 10.7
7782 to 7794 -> 0.478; 11.4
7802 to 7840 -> 0.233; 14.8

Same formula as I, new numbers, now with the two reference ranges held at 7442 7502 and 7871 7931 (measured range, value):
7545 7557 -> 0.23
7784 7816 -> 0.35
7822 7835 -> 0.10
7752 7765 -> 0.49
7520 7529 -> 0.13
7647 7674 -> 0.45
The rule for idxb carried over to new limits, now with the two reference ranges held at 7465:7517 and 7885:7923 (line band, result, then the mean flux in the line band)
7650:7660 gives 3.1 A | 10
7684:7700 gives 5.5 A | 9.83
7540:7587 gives 8.7 A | 10.7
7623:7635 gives 3.1 A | 10.4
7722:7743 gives 7.8 A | 9.83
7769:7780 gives 3.6 A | 10.9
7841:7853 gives -1.3 A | 19.2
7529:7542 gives 1.2 A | 11.5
